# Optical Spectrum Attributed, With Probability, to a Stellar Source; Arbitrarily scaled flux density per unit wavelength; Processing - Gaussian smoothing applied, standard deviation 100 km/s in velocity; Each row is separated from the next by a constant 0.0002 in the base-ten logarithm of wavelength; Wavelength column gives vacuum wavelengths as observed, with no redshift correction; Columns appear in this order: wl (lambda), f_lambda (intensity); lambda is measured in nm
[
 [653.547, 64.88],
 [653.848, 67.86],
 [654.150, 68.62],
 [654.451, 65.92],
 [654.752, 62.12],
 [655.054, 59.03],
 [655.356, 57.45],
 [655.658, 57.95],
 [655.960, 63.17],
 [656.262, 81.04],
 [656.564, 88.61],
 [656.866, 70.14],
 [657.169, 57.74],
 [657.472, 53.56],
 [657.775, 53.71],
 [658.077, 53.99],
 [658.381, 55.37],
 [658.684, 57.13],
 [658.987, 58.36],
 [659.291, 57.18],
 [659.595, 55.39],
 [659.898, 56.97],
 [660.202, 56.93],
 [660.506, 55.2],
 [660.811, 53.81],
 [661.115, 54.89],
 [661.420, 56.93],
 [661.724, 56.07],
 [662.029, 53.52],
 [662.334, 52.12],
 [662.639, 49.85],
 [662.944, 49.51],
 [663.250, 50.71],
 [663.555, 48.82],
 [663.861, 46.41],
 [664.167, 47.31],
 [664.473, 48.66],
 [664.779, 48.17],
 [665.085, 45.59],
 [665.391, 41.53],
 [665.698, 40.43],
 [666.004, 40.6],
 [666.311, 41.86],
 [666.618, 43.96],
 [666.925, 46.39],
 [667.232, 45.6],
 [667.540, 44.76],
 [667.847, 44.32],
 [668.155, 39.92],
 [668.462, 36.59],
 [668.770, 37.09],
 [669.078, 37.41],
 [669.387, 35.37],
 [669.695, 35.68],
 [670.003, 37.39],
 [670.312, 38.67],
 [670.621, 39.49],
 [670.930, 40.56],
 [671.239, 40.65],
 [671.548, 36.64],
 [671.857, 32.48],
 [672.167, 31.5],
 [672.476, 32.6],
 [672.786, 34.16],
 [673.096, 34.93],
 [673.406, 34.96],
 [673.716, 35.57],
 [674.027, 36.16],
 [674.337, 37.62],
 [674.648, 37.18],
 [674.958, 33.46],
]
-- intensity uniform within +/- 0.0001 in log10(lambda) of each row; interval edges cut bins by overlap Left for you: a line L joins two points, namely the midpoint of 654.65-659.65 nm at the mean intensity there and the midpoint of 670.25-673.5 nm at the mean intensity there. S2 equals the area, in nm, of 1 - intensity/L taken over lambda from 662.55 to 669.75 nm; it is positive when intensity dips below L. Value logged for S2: 0.36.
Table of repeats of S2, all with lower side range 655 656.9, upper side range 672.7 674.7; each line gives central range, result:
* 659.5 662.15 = 0.18 nm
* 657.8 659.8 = 0.23 nm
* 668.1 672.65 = 0.56 nm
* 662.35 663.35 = 0.10 nm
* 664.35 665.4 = 0.11 nm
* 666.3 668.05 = 0.12 nm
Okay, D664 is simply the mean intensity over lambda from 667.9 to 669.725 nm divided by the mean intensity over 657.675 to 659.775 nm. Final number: 0.67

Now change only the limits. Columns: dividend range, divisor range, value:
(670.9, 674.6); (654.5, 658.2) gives 0.56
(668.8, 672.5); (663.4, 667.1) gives 0.82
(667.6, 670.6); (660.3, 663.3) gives 0.72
